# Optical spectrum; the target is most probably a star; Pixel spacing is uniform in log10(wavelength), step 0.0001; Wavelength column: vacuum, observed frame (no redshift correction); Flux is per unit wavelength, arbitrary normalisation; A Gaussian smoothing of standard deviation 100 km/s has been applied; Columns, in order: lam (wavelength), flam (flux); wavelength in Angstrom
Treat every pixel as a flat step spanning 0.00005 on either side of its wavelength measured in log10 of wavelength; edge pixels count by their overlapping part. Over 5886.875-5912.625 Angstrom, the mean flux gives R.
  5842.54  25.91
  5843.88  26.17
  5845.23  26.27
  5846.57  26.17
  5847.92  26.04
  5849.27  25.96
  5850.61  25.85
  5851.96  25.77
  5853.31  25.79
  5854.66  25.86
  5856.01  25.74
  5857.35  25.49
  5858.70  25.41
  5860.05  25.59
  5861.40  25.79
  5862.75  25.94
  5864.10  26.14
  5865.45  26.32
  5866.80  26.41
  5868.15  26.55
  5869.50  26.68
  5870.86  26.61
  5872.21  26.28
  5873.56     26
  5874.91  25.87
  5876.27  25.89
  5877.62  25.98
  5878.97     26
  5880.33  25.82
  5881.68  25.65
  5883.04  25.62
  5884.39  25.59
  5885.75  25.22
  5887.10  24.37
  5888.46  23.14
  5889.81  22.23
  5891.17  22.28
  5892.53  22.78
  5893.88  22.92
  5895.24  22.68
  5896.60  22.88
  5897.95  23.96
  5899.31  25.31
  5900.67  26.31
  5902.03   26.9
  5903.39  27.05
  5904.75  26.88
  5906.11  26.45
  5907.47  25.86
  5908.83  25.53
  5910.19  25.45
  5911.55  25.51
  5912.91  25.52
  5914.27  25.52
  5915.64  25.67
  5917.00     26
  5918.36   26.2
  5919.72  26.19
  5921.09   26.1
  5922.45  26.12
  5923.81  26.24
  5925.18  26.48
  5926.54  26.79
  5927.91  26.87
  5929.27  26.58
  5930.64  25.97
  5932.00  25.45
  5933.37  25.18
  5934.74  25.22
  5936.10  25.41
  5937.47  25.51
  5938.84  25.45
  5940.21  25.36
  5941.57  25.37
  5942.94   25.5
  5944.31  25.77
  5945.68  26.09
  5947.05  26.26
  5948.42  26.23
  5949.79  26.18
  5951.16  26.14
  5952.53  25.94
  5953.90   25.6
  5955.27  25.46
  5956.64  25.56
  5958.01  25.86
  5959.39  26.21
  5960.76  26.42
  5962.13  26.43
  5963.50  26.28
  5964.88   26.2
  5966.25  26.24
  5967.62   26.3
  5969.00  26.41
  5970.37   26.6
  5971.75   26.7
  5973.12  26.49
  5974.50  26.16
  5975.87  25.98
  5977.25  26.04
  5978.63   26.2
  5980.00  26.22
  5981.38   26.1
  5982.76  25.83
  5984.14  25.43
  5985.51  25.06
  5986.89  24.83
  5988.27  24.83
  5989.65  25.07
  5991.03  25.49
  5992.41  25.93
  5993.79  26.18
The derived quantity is 24.7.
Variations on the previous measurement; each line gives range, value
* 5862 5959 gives 25.6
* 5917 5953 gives 25.9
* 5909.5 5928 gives 26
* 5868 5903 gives 25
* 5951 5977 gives 26.2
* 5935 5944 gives 25.4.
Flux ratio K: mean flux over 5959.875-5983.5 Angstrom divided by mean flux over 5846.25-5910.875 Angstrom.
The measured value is 1.03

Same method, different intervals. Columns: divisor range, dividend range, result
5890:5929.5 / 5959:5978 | 1.03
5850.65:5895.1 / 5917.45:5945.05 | 1.02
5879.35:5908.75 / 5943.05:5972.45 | 1.05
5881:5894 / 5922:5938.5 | 1.08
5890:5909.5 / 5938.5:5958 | 1.04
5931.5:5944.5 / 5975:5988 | 1.01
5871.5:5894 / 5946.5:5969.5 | 1.05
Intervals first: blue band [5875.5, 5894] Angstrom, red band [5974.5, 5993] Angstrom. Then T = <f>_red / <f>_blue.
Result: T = 1.04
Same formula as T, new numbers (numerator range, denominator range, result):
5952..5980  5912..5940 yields 1.01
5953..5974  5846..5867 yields 1.01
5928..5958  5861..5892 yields 1.01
